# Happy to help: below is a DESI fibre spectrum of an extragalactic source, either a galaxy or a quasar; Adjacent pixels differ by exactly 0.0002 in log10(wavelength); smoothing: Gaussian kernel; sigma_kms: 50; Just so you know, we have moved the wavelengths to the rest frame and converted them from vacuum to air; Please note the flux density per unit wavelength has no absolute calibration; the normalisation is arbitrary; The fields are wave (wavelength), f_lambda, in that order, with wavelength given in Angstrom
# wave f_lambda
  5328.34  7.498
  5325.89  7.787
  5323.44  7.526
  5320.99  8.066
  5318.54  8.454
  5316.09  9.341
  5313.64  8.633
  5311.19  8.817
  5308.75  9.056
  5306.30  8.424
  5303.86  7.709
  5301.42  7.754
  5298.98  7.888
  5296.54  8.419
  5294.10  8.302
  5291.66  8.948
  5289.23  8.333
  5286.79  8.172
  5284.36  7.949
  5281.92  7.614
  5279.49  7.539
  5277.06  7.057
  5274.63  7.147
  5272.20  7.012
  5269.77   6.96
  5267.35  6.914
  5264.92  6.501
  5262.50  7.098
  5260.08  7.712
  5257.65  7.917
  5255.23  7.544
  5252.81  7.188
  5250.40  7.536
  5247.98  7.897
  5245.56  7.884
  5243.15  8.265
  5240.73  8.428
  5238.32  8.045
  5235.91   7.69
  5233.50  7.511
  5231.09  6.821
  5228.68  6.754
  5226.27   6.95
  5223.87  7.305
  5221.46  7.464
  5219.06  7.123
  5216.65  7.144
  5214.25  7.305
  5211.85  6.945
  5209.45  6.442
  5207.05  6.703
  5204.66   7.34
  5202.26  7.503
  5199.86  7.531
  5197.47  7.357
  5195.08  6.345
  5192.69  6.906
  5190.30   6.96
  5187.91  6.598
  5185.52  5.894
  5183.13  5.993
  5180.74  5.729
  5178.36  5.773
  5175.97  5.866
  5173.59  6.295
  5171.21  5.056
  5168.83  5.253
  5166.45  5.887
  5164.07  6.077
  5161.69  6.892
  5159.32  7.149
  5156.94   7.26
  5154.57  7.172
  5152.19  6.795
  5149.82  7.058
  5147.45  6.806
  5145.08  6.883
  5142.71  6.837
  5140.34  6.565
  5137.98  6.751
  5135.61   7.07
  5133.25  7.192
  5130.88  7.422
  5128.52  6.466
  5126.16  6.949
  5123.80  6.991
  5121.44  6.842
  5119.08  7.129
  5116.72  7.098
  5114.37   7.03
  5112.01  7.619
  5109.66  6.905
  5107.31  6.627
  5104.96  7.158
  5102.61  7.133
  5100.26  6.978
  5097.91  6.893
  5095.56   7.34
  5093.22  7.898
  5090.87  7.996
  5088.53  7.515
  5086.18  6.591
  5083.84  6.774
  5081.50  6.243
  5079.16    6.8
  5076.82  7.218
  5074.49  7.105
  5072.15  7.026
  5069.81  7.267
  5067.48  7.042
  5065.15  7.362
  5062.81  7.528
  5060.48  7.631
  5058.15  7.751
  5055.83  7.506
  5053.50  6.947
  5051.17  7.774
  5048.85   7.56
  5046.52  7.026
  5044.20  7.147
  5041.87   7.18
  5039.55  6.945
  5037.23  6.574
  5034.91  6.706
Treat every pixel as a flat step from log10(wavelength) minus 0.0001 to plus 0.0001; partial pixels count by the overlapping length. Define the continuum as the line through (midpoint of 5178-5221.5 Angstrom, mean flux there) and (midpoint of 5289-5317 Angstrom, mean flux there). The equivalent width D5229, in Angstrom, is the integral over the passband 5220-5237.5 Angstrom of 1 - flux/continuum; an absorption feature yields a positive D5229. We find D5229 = 0.1 Angstrom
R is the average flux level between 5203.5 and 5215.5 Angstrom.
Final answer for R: 6.95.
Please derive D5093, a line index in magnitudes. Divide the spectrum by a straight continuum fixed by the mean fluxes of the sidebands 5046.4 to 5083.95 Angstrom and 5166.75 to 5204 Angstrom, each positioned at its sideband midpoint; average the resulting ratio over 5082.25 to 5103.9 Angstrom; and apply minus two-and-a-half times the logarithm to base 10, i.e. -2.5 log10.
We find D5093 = -0.03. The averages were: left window 7.23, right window 6.34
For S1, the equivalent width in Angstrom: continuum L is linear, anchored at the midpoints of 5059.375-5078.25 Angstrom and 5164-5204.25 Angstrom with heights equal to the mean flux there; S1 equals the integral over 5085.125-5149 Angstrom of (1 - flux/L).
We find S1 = -1.8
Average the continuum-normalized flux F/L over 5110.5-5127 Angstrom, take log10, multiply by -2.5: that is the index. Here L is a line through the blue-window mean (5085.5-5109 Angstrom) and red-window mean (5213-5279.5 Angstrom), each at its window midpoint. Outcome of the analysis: 0.02 mag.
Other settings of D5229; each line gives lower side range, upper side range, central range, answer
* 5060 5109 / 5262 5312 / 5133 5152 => 1.2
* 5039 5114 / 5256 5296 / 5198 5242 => 1.2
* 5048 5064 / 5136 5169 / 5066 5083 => 1.0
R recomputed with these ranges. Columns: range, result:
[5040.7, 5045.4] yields 7.16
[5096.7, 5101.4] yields 6.93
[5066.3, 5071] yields 7.16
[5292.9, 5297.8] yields 8.35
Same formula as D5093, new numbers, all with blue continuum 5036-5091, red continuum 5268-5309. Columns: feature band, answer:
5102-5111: 0.052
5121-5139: 0.062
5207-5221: 0.095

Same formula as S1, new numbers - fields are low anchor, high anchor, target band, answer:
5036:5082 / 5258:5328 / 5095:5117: 0.79 Angstrom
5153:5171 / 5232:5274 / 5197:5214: -0.38 Angstrom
